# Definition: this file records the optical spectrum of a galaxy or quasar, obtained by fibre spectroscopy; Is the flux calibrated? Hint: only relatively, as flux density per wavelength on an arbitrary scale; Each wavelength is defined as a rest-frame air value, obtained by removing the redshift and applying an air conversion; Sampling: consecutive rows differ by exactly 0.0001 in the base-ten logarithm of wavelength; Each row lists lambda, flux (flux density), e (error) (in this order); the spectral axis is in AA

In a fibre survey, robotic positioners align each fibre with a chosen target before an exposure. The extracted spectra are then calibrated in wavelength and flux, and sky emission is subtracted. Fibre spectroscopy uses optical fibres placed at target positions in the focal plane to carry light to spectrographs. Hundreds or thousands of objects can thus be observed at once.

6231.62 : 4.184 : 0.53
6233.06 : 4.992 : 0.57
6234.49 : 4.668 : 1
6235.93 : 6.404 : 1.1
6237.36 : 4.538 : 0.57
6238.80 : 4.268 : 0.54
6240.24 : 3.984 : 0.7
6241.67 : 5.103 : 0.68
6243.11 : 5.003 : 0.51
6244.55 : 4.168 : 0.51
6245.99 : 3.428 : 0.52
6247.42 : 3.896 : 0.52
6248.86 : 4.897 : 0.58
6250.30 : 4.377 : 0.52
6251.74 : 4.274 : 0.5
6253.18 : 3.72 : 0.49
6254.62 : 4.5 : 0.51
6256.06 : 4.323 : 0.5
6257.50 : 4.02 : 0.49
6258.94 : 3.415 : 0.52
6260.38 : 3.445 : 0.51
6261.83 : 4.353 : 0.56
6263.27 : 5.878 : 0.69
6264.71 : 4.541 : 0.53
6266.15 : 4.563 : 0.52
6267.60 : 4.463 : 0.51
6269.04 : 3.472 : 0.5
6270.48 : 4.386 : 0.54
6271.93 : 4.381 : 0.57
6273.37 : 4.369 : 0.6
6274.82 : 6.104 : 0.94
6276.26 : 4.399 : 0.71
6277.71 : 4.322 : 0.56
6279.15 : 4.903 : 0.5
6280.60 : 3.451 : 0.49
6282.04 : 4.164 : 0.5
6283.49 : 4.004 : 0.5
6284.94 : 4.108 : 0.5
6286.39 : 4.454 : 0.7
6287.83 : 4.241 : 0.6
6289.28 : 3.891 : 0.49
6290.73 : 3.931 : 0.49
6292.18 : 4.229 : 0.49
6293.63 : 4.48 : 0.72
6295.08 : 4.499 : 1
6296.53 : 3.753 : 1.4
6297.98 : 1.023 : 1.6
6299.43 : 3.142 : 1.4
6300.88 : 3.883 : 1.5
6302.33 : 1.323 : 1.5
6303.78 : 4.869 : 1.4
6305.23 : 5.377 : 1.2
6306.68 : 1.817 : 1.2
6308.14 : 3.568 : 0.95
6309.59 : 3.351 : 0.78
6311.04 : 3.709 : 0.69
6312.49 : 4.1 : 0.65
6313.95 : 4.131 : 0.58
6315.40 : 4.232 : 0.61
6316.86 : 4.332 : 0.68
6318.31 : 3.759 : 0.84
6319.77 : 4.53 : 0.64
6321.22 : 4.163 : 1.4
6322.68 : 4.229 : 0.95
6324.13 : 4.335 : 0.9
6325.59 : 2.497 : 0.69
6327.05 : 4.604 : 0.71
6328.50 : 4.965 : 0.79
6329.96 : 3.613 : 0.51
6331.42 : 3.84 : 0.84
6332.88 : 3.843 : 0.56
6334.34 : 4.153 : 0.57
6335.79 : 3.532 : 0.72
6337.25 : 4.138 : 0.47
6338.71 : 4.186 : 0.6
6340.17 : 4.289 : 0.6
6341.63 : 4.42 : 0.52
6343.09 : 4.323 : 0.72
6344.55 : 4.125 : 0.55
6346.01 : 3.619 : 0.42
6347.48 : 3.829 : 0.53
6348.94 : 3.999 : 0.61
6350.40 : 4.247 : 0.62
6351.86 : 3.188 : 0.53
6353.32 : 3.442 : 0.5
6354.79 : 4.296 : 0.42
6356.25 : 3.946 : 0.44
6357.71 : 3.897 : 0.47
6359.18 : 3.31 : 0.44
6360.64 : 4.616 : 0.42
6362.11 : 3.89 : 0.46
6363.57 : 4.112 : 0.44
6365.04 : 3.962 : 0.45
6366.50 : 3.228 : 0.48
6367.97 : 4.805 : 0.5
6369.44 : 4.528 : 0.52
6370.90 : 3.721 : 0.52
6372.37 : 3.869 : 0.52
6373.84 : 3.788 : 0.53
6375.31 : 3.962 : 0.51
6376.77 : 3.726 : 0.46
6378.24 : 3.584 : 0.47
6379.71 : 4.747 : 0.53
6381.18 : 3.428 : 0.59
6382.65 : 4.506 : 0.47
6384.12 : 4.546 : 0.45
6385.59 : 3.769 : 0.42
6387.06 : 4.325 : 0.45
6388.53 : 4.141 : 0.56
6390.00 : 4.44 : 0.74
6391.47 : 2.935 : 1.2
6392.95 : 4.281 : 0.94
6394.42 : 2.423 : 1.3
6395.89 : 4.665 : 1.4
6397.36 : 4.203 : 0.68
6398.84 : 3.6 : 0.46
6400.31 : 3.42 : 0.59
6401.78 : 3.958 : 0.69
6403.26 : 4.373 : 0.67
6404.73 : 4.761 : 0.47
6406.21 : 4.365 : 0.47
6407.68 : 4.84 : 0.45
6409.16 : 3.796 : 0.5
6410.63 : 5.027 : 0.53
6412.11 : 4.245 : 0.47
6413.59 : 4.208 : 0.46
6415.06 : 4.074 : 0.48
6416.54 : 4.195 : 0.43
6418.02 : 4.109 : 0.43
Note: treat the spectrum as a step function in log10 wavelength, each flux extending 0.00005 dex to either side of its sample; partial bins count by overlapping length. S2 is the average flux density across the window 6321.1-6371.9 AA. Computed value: 3.99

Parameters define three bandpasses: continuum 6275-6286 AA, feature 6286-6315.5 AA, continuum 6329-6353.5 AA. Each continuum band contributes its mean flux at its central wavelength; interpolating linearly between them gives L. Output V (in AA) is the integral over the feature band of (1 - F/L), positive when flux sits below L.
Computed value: 3.43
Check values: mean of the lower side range 4.29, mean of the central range 3.7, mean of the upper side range 3.95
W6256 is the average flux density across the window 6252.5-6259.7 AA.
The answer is 4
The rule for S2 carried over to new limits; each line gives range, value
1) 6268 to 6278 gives 4.5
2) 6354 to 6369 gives 4.01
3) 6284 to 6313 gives 3.69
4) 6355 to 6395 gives 3.95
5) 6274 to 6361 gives 3.96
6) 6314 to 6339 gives 4.06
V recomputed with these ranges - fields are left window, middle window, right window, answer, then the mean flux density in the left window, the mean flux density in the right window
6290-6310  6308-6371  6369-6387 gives -3.8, 3.52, 4.02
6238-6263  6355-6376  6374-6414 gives 0.6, 4.22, 4.08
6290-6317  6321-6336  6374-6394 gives -0.9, 3.66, 4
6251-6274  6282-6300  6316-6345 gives 1.5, 4.26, 4.09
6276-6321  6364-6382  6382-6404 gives 0.0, 3.87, 3.97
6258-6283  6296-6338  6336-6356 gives 3.9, 4.38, 3.99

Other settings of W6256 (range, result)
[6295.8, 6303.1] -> 2.64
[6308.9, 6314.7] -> 3.83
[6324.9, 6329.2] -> 4.03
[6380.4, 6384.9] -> 4.16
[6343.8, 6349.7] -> 3.89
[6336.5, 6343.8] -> 4.27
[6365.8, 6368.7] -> 4.02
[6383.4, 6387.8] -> 4.21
